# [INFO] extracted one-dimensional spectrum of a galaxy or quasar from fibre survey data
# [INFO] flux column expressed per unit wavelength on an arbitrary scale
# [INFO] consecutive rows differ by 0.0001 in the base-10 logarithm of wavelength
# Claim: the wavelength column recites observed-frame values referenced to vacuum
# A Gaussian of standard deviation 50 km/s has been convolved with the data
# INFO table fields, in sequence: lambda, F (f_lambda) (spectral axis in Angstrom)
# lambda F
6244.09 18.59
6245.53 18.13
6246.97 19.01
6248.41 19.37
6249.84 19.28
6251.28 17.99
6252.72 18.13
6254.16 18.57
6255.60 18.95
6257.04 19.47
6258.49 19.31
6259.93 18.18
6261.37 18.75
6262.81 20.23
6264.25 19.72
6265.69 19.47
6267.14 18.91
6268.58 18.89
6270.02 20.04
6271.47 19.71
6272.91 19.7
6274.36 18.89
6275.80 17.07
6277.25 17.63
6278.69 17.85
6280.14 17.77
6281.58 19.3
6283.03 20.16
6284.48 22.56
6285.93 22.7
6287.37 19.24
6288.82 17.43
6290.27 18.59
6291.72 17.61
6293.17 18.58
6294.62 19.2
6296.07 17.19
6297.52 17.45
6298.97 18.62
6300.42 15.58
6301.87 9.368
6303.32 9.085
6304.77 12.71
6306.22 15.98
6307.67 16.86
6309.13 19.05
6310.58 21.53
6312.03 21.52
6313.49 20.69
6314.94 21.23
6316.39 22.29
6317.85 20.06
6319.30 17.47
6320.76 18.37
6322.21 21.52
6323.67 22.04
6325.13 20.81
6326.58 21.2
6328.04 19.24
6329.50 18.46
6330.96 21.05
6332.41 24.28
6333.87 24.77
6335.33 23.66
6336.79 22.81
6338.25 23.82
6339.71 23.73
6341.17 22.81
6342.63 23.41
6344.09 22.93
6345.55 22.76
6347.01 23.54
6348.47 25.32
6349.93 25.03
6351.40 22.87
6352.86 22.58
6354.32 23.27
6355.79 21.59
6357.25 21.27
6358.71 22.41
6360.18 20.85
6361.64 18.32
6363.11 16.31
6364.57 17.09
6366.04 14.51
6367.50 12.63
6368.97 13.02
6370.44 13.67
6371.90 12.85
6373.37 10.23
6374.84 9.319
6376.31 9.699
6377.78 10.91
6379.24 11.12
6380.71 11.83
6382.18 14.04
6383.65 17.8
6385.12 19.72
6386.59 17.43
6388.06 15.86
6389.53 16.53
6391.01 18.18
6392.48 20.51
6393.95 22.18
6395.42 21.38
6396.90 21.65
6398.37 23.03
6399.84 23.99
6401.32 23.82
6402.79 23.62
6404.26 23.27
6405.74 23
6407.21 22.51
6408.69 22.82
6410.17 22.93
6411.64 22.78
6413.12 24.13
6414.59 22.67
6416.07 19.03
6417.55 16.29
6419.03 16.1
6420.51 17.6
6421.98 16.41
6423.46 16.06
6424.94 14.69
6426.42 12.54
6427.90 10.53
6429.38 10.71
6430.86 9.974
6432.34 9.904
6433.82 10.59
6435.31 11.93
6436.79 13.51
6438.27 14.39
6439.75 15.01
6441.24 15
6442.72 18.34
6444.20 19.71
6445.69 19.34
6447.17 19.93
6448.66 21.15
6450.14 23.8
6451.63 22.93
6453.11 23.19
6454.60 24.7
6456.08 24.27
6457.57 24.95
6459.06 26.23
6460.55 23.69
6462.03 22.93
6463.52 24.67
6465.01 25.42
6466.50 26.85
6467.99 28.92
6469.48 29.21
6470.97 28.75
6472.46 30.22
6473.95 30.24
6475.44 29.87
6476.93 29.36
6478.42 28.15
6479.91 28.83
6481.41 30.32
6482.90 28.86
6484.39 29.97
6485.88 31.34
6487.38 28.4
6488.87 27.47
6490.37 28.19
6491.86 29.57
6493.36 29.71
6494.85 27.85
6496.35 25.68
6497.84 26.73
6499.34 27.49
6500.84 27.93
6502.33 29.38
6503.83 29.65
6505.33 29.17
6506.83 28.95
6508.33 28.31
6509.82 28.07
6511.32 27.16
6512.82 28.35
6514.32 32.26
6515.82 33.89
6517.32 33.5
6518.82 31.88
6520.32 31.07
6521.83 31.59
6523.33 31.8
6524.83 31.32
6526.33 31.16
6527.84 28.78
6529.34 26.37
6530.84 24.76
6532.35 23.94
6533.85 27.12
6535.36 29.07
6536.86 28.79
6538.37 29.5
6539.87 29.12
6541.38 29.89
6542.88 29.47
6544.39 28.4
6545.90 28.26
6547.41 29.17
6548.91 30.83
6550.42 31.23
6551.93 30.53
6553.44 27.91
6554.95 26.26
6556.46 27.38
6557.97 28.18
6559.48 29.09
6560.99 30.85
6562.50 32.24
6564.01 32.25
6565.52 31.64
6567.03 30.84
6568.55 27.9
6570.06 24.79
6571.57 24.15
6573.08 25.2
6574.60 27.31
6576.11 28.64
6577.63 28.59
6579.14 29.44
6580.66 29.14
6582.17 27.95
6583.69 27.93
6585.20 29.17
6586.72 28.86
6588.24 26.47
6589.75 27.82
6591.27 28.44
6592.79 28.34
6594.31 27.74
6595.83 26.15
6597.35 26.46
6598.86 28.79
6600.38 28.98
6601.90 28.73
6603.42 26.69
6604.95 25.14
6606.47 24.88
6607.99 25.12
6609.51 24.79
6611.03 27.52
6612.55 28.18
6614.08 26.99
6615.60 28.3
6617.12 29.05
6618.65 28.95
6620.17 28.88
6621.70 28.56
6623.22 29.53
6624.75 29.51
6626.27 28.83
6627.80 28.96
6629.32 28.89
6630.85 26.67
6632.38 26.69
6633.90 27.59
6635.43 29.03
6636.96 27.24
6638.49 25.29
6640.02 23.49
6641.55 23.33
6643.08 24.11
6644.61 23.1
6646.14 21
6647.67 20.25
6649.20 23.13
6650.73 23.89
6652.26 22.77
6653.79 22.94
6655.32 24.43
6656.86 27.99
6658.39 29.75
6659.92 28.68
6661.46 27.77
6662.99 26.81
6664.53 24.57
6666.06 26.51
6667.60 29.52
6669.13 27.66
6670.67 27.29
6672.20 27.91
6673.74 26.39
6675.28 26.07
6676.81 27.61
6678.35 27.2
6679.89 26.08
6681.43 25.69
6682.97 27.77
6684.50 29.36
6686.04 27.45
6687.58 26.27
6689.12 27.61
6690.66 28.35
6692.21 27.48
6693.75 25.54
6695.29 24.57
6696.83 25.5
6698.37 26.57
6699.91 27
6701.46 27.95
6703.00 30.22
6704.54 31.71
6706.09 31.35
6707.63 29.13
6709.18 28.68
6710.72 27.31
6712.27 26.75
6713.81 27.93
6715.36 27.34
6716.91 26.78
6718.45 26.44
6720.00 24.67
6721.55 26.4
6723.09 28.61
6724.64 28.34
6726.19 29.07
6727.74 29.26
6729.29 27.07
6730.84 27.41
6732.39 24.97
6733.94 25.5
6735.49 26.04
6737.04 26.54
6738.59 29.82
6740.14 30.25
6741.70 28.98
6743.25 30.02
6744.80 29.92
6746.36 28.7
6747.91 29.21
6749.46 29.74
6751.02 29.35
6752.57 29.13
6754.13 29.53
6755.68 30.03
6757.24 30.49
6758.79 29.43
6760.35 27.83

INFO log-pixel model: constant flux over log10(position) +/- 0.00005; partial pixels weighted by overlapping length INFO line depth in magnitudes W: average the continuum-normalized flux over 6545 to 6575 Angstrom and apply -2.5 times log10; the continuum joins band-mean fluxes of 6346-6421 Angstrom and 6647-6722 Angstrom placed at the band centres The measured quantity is -0.22 mag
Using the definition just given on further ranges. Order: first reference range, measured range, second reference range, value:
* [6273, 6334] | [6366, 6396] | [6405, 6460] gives 0.24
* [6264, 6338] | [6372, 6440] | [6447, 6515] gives 0.37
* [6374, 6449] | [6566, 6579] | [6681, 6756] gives -0.19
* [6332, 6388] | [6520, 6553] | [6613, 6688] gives -0.23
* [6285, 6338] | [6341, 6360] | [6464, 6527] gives -0.08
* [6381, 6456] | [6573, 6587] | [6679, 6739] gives -0.20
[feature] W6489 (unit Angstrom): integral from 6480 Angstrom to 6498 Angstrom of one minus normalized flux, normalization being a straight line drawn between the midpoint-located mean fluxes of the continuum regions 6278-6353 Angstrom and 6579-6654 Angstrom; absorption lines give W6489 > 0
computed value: -3.61 Angstrom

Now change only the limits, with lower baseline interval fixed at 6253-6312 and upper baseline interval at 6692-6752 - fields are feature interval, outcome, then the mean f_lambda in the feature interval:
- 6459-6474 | -3.10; 26.9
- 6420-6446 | 8.97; 14.1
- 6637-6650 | 1.48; 23.2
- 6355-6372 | 2.36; 17.2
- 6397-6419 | -1.27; 22.2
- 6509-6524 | -4.84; 30.9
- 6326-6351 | -4.38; 22.9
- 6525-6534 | -1.38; 27.3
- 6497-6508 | -2.55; 28.4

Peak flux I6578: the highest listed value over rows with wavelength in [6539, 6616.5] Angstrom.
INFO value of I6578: 32.25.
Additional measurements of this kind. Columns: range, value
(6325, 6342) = 24.77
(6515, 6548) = 33.89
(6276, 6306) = 22.7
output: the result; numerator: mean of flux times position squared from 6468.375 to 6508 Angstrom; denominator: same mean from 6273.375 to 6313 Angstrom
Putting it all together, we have 1.73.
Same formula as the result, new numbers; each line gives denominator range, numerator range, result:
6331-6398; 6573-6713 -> 1.56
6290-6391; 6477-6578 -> 1.66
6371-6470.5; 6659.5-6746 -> 1.59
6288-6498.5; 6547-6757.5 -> 1.45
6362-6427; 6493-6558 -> 1.71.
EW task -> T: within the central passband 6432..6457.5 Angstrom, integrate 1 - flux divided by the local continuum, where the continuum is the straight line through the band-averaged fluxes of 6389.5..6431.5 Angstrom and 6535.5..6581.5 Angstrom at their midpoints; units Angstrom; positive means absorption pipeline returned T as 3.8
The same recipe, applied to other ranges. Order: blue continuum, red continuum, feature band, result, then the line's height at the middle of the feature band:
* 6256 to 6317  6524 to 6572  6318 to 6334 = -0.49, 20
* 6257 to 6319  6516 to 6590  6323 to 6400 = 7.47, 21.4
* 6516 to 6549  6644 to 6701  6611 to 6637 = -0.99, 27.3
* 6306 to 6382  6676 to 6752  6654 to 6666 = -0.16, 26.6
